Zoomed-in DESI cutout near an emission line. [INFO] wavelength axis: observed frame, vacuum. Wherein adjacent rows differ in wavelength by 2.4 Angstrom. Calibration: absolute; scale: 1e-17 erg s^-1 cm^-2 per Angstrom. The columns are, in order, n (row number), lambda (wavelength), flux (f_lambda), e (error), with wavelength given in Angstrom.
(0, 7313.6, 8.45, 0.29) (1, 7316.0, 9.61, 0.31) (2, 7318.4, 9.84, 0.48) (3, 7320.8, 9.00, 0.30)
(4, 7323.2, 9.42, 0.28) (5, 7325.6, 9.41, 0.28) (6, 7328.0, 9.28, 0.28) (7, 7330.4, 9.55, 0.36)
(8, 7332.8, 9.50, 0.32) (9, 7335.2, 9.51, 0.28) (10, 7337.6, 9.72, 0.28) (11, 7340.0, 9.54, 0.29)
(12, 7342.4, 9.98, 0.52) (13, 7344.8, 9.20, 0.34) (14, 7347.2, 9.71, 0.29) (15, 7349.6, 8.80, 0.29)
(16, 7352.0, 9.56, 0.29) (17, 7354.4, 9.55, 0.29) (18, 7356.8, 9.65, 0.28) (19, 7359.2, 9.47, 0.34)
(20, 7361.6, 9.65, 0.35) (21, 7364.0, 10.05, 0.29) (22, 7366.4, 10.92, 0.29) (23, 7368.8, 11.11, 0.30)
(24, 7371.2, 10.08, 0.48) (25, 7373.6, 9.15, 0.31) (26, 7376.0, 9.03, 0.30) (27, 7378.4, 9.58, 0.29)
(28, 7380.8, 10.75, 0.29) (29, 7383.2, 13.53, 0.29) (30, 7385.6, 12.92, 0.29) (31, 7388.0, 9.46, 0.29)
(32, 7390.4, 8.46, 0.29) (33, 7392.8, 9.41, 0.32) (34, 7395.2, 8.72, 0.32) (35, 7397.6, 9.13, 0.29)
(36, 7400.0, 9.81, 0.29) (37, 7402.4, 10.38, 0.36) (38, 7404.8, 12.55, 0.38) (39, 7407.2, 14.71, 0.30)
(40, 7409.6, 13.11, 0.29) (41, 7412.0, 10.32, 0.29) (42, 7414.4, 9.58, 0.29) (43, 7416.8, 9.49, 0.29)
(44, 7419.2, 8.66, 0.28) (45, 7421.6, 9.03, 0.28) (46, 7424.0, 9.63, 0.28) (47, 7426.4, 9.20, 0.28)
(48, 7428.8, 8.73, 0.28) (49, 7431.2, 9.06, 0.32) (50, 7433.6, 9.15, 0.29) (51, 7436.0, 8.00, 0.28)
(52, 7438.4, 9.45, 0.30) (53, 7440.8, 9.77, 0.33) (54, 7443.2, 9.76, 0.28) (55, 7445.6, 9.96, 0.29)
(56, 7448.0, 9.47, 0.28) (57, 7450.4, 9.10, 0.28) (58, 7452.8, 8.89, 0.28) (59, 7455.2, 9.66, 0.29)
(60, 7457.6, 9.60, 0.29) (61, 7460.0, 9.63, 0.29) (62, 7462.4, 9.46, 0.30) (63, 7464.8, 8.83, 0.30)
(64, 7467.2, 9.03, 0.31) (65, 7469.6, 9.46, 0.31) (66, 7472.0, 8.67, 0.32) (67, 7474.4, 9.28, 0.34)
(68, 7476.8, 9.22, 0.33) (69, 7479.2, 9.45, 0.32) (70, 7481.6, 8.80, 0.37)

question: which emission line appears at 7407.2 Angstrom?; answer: [N II]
